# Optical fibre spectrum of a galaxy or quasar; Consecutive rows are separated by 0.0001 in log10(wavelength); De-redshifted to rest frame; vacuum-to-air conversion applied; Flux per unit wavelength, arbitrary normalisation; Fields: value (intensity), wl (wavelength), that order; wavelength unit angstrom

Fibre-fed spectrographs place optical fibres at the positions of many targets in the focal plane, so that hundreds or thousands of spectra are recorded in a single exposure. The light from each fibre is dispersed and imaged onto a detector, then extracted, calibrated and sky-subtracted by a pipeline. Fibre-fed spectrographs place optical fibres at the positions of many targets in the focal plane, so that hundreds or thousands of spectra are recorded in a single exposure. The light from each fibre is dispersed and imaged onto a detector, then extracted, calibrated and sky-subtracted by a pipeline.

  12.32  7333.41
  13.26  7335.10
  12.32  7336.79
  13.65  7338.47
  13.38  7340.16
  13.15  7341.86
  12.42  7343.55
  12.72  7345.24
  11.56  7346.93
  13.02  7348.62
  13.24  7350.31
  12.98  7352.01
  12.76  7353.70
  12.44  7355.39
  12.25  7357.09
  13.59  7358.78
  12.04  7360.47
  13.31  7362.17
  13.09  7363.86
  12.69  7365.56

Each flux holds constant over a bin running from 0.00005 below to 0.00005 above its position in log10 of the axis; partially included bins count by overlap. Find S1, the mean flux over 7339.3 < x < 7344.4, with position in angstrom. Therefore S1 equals 13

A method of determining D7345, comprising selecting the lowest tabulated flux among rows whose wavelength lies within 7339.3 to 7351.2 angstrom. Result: 11.56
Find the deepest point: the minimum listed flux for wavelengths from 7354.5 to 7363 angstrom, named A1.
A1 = 12.04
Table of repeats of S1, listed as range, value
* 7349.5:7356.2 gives 12.9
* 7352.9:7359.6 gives 12.8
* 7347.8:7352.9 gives 13.1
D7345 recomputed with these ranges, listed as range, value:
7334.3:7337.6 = 12.32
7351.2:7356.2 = 12.44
